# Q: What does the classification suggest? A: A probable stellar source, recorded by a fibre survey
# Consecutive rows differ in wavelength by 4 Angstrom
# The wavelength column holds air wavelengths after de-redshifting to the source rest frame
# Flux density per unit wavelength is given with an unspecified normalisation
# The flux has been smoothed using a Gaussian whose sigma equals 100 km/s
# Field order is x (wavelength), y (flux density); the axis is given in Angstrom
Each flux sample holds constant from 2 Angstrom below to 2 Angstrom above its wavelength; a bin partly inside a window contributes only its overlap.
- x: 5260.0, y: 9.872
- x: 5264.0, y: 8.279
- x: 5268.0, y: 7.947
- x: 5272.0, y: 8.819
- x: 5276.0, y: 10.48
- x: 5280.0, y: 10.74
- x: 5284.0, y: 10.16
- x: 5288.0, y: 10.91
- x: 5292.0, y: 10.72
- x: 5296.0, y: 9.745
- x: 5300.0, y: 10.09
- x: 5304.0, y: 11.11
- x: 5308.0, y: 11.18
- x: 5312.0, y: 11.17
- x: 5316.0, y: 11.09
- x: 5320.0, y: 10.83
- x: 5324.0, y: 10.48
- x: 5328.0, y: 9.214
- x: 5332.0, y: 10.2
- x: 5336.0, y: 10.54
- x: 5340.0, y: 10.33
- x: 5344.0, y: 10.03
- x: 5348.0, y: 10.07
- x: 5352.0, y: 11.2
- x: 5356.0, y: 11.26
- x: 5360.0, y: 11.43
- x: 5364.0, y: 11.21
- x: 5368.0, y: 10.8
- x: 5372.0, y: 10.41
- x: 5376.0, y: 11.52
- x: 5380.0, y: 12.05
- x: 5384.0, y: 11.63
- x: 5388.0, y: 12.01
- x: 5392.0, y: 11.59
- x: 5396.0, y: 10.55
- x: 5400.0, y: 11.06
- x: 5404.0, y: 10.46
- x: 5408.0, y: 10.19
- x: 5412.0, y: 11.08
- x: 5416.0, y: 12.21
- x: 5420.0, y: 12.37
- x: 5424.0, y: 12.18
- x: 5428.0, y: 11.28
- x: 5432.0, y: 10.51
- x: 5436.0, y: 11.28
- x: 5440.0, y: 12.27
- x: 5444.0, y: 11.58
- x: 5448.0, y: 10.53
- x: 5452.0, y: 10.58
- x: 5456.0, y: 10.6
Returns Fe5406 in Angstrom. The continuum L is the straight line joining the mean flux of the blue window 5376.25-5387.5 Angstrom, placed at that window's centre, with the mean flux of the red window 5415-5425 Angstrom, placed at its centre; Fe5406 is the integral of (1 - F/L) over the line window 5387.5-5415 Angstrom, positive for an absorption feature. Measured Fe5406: 2.4 Angstrom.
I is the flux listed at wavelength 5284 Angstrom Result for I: 10.16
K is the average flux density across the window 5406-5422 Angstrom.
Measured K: 11.5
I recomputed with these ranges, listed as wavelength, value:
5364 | 11.21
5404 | 10.46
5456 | 10.6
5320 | 10.83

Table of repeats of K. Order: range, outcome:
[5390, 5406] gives 10.9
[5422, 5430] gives 11.7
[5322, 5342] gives 10.2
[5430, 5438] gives 10.9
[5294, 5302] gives 9.92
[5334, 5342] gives 10.4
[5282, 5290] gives 10.5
